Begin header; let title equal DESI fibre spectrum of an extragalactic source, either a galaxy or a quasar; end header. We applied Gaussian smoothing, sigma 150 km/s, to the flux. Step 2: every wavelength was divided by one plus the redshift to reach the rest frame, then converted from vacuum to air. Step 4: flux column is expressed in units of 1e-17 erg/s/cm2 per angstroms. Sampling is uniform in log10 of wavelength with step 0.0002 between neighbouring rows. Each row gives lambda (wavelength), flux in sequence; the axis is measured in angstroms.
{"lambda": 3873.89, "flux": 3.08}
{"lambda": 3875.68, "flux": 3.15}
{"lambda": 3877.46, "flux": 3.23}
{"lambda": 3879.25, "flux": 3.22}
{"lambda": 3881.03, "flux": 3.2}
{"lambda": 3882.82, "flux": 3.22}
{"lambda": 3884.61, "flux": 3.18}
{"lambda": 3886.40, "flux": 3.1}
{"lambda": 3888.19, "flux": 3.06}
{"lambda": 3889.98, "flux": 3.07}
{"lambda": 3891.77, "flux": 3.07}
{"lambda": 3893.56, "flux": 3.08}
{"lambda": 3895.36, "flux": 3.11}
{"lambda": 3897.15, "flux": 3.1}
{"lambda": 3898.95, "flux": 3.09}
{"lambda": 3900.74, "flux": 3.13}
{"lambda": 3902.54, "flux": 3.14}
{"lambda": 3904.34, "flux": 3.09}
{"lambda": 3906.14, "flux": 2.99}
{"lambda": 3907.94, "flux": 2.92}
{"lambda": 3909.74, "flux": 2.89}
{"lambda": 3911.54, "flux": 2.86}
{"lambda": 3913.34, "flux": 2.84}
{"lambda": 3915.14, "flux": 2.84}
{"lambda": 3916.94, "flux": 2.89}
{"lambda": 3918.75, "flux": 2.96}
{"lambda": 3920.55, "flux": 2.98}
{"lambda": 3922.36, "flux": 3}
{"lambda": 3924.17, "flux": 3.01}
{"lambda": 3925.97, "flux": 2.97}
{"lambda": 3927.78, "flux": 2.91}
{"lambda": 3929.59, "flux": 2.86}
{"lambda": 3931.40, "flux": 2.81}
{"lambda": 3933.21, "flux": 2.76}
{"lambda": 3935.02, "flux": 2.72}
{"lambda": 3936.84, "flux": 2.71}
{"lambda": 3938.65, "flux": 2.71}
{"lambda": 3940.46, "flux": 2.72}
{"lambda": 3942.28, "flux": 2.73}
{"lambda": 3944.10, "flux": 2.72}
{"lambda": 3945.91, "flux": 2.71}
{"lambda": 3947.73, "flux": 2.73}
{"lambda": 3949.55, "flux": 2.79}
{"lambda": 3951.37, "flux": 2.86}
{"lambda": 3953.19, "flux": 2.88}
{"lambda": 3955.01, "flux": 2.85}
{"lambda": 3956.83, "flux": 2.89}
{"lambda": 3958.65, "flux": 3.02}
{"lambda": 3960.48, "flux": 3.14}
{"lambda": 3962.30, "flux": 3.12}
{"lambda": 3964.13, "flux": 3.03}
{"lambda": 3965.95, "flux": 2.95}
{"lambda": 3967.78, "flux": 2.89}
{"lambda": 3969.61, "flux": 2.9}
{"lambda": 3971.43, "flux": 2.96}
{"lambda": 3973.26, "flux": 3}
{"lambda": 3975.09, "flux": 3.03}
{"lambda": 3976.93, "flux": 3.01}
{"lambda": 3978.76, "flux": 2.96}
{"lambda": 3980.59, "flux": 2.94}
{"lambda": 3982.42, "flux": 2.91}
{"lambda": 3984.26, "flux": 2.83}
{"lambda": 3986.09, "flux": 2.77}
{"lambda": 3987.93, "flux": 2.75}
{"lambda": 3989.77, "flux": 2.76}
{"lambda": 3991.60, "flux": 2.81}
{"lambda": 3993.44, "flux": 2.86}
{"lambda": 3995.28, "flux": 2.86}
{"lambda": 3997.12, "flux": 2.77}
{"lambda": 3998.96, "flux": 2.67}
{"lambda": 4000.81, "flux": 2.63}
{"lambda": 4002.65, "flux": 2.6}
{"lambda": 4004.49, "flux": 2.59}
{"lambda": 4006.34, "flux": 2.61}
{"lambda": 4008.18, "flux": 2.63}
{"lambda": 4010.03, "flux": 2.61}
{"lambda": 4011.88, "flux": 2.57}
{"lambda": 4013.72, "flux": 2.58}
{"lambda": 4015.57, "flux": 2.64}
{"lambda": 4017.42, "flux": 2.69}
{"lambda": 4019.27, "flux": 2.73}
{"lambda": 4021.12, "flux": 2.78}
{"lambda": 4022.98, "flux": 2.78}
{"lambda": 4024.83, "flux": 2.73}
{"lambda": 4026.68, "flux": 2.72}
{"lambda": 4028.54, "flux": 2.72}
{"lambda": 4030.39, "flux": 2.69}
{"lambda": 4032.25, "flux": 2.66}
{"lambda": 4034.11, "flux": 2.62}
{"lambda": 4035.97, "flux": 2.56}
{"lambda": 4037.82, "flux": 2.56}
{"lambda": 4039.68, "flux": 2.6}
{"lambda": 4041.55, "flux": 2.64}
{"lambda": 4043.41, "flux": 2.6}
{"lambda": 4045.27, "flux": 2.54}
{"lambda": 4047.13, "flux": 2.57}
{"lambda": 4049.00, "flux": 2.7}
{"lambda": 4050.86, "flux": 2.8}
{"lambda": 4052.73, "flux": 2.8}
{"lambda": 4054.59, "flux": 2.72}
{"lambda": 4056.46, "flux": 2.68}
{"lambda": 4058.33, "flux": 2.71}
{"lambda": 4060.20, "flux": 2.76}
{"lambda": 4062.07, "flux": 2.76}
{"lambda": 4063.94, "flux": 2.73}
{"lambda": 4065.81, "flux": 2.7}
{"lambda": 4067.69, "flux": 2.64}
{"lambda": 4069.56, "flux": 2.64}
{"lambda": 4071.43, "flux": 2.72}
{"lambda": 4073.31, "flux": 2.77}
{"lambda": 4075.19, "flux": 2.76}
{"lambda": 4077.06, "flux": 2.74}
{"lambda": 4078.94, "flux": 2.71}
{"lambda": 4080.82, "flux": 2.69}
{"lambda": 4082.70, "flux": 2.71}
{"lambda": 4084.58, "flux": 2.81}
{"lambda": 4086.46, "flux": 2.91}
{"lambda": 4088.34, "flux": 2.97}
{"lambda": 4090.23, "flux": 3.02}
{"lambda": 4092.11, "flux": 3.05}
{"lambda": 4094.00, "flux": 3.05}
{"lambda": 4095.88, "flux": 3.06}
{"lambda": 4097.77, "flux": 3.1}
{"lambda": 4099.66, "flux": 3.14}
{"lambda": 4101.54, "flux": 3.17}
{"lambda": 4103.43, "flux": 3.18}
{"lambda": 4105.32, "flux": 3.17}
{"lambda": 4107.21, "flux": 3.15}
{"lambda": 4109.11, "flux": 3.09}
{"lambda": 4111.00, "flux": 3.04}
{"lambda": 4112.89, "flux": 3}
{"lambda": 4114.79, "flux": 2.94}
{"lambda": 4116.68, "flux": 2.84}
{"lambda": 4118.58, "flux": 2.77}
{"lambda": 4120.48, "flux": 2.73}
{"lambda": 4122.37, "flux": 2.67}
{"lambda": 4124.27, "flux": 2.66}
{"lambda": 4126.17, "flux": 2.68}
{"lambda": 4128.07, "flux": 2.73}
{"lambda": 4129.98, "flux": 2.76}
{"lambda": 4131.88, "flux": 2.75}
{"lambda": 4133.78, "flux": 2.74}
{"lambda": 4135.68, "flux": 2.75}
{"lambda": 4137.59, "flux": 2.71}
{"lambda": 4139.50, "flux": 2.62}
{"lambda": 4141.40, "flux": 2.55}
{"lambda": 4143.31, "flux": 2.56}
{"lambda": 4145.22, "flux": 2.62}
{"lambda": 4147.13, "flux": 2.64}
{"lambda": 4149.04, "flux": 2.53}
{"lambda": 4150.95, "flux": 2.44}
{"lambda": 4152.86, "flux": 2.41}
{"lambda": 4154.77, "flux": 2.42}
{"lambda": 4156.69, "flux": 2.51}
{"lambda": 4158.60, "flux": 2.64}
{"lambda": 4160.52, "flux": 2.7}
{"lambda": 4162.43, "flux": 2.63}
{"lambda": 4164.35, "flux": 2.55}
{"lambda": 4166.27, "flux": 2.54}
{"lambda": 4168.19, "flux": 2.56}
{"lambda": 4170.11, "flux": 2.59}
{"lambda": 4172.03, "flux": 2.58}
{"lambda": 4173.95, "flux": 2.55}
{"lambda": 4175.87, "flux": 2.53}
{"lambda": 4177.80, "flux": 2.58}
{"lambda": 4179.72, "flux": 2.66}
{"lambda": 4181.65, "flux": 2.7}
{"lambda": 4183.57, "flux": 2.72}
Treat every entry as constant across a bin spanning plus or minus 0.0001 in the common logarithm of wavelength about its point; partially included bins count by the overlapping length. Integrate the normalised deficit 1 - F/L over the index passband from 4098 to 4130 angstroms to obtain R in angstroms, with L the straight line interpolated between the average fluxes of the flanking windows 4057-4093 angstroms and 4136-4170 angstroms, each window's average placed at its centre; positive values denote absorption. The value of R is -3.1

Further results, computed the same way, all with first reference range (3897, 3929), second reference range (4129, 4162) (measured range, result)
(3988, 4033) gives 1.99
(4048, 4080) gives 0.14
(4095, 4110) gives -2.56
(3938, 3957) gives 0.92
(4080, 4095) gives -1.13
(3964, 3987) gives -0.46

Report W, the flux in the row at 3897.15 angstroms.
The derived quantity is 3.1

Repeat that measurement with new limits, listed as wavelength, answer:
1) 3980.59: 2.94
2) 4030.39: 2.69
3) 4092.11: 3.05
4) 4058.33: 2.71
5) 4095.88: 3.06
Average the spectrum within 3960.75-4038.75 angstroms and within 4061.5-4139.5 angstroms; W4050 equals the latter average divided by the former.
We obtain 1.03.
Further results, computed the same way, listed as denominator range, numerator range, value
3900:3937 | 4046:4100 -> 0.96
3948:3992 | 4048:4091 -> 0.95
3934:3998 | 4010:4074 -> 0.93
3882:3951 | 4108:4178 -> 0.91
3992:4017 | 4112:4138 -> 1.04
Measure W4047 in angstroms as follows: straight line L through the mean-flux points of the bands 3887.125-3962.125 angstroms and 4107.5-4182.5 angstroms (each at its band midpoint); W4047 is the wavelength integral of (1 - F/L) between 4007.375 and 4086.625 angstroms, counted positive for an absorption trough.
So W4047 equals 2.61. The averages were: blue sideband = 2.92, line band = 2.69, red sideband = 2.67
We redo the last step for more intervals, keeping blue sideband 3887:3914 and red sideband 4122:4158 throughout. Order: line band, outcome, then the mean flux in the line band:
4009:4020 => 0.8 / 2.64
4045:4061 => 0.4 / 2.7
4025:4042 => 1.0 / 2.64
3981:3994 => 0.3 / 2.82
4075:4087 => -0.2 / 2.76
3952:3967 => -0.3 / 2.98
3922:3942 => 1.0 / 2.83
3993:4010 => 1.0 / 2.68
